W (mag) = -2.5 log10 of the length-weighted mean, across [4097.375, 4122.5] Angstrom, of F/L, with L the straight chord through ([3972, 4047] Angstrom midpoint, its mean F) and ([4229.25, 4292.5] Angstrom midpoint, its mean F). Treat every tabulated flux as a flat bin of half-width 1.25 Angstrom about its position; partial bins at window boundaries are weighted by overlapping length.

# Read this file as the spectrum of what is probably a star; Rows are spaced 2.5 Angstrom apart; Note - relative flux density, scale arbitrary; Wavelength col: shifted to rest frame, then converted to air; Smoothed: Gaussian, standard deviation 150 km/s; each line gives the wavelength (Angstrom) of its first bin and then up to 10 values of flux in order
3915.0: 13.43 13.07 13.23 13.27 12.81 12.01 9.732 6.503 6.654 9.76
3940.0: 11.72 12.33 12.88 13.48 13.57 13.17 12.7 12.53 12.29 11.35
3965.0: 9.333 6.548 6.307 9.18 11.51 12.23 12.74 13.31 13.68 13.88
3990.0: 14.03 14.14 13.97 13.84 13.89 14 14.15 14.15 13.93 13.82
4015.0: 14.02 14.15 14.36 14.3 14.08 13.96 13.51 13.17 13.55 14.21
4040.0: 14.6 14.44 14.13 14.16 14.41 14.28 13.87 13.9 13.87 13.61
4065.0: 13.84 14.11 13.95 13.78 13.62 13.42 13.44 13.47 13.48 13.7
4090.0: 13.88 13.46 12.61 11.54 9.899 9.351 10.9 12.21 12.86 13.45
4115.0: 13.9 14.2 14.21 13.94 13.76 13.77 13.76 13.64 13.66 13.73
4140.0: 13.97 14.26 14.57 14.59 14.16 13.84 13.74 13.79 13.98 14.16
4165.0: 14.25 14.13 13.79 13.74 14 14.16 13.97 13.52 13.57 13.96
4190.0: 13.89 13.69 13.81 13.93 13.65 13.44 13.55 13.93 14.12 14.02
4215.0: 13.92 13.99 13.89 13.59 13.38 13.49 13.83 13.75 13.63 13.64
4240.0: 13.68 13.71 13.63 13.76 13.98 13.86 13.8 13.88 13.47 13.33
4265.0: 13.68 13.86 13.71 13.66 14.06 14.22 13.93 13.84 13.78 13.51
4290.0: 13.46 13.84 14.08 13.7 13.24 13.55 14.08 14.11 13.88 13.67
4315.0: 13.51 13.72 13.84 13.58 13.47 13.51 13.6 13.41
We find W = 0.11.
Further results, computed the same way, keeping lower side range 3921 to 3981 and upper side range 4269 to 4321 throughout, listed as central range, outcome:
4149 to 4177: -0.10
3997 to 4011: -0.22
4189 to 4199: -0.07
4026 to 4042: -0.19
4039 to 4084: -0.17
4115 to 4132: -0.13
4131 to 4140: -0.10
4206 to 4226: -0.06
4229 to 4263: -0.03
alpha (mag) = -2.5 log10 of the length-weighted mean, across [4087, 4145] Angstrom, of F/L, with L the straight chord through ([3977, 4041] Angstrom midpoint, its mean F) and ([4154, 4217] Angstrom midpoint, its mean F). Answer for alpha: 0.06 mag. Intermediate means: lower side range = 13.8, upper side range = 13.9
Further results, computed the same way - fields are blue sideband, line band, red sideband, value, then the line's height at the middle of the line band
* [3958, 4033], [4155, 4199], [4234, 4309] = -0.04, 13.4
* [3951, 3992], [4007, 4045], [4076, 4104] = -0.16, 12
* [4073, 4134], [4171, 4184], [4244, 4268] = -0.04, 13.4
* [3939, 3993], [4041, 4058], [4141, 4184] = -0.11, 12.8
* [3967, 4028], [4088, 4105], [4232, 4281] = 0.13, 13.3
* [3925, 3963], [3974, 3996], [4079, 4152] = -0.12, 11.9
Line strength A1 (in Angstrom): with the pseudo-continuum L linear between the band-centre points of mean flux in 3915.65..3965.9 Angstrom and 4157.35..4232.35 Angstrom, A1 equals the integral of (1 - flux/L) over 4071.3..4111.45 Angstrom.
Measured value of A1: 1.05 Angstrom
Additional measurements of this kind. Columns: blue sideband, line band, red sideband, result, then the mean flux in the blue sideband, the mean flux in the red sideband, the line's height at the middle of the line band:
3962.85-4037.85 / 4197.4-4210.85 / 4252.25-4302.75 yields -0.23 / 12.9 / 13.7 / 13.5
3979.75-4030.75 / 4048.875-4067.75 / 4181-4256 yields -0.13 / 13.9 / 13.8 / 13.9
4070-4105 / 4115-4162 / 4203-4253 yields -3.16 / 12.7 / 13.8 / 13.1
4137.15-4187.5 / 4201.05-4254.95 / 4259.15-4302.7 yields 0.37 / 14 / 13.7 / 13.8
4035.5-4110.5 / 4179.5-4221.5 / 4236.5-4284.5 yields -0.57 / 13.3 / 13.8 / 13.6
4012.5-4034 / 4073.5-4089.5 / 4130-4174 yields 0.48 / 13.9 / 14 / 14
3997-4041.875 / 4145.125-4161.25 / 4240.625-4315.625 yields -0.21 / 14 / 13.8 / 13.9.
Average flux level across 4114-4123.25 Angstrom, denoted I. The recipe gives 14.1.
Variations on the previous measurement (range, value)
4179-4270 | 13.7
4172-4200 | 13.8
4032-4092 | 13.9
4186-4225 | 13.8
